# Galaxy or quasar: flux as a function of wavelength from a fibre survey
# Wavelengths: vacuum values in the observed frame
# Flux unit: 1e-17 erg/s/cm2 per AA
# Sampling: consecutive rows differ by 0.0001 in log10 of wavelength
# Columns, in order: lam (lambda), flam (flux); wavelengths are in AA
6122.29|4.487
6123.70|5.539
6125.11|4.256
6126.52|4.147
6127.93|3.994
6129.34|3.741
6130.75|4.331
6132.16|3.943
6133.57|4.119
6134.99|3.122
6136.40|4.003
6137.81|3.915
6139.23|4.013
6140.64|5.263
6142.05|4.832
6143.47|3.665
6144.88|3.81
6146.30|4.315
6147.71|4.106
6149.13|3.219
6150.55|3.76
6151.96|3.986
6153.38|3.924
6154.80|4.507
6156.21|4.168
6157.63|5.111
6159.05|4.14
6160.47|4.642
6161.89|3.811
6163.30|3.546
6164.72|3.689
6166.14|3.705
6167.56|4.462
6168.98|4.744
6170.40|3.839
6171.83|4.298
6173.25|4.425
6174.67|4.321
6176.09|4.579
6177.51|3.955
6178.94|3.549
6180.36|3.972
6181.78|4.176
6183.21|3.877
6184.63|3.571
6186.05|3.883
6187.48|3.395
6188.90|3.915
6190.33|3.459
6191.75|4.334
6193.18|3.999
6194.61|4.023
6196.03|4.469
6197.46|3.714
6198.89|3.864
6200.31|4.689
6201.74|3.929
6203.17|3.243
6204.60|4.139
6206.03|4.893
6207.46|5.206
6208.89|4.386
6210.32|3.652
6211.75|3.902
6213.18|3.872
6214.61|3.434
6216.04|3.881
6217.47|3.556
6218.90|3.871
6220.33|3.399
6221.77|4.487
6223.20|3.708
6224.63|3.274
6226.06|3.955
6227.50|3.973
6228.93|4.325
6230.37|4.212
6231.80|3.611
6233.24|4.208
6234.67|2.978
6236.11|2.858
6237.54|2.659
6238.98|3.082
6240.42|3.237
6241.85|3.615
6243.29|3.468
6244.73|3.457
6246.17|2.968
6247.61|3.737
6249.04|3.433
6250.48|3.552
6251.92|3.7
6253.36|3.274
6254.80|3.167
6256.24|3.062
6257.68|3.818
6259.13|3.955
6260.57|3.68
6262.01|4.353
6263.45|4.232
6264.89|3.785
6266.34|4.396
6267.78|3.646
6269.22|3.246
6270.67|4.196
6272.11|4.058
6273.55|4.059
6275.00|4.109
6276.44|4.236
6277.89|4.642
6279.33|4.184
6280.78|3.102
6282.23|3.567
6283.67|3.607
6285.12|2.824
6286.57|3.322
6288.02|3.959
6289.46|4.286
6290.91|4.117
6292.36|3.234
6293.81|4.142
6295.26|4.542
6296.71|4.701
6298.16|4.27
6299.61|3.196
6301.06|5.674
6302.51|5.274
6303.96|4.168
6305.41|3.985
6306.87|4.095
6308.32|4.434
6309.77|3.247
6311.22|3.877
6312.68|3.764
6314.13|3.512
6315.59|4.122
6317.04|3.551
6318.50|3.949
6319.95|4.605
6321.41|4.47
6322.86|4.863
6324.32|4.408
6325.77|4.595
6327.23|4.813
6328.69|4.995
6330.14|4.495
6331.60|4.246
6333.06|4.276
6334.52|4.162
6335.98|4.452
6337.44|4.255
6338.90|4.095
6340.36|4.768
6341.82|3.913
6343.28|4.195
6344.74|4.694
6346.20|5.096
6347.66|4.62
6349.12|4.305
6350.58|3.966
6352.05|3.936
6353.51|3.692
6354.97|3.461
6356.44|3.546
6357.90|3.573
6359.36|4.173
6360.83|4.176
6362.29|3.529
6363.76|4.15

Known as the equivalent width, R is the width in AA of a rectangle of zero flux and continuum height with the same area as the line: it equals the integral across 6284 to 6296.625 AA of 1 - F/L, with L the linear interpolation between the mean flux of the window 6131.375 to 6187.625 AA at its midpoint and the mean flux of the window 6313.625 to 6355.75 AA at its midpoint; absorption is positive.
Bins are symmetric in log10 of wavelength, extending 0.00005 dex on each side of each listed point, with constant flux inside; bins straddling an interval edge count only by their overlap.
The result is 1.2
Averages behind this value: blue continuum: 4.07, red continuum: 4.3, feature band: 3.84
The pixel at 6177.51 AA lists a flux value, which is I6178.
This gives 3.955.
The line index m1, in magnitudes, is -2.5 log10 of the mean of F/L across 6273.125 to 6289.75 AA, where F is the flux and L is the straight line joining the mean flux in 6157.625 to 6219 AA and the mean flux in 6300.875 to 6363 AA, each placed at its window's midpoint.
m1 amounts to 0.09 mag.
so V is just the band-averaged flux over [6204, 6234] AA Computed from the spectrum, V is 4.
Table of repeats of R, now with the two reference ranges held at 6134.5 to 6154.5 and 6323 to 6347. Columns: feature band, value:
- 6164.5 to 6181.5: -0.2 AA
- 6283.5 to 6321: 3.2 AA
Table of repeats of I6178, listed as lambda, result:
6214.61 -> 3.434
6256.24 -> 3.062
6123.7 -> 5.539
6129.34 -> 3.741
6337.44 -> 4.255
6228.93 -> 4.325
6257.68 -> 3.818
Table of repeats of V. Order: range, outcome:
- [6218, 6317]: 3.81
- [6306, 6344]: 4.24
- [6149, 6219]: 4.04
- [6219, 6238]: 3.69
